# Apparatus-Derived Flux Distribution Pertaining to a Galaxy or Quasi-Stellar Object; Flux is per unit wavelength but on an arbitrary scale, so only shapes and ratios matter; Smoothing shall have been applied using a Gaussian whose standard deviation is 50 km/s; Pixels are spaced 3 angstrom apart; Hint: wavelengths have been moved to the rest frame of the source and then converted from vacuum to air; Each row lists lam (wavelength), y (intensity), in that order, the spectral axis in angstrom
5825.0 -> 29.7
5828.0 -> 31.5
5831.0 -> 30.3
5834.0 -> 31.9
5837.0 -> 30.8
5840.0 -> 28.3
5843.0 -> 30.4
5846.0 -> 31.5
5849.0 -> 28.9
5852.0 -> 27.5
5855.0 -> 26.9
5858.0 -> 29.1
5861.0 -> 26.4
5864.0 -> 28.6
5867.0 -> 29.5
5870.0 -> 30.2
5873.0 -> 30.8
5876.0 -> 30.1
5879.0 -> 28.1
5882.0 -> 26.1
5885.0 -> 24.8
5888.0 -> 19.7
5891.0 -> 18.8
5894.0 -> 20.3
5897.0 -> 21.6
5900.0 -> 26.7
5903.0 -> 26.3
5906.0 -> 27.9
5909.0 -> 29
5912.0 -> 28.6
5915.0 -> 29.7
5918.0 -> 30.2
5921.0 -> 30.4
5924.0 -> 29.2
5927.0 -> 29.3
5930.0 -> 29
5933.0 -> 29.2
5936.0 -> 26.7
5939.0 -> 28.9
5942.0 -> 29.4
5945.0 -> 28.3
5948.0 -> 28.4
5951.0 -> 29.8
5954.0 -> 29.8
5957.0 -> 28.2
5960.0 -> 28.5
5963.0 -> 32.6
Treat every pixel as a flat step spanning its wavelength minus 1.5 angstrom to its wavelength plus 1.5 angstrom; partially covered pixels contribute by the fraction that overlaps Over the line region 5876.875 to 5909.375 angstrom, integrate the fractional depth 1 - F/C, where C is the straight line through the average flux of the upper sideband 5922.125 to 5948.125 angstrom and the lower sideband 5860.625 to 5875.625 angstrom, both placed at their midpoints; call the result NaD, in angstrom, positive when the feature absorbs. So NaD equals 5.3 angstrom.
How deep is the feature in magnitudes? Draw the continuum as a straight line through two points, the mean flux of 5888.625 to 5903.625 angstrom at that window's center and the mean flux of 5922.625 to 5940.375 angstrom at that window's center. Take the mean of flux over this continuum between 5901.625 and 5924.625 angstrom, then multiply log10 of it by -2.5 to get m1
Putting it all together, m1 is -0.141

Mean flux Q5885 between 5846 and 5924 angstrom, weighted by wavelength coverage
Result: 27.2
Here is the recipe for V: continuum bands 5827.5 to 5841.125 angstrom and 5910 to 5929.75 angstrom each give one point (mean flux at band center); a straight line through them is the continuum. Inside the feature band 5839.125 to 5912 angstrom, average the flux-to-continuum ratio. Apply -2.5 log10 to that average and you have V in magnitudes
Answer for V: 0.12 mag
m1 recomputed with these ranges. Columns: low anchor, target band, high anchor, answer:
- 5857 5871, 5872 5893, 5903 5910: 0.13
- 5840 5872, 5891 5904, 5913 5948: 0.25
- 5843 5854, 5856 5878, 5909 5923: 0.01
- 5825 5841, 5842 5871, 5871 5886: 0.02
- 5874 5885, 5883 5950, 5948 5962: 0.06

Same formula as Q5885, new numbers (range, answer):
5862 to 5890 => 27.4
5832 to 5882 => 29.2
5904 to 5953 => 29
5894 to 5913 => 26.1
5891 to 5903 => 22.8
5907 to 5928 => 29.5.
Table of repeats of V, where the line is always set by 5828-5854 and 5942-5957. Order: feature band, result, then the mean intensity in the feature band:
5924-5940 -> 0.02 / 28.7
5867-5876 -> -0.02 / 30.3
